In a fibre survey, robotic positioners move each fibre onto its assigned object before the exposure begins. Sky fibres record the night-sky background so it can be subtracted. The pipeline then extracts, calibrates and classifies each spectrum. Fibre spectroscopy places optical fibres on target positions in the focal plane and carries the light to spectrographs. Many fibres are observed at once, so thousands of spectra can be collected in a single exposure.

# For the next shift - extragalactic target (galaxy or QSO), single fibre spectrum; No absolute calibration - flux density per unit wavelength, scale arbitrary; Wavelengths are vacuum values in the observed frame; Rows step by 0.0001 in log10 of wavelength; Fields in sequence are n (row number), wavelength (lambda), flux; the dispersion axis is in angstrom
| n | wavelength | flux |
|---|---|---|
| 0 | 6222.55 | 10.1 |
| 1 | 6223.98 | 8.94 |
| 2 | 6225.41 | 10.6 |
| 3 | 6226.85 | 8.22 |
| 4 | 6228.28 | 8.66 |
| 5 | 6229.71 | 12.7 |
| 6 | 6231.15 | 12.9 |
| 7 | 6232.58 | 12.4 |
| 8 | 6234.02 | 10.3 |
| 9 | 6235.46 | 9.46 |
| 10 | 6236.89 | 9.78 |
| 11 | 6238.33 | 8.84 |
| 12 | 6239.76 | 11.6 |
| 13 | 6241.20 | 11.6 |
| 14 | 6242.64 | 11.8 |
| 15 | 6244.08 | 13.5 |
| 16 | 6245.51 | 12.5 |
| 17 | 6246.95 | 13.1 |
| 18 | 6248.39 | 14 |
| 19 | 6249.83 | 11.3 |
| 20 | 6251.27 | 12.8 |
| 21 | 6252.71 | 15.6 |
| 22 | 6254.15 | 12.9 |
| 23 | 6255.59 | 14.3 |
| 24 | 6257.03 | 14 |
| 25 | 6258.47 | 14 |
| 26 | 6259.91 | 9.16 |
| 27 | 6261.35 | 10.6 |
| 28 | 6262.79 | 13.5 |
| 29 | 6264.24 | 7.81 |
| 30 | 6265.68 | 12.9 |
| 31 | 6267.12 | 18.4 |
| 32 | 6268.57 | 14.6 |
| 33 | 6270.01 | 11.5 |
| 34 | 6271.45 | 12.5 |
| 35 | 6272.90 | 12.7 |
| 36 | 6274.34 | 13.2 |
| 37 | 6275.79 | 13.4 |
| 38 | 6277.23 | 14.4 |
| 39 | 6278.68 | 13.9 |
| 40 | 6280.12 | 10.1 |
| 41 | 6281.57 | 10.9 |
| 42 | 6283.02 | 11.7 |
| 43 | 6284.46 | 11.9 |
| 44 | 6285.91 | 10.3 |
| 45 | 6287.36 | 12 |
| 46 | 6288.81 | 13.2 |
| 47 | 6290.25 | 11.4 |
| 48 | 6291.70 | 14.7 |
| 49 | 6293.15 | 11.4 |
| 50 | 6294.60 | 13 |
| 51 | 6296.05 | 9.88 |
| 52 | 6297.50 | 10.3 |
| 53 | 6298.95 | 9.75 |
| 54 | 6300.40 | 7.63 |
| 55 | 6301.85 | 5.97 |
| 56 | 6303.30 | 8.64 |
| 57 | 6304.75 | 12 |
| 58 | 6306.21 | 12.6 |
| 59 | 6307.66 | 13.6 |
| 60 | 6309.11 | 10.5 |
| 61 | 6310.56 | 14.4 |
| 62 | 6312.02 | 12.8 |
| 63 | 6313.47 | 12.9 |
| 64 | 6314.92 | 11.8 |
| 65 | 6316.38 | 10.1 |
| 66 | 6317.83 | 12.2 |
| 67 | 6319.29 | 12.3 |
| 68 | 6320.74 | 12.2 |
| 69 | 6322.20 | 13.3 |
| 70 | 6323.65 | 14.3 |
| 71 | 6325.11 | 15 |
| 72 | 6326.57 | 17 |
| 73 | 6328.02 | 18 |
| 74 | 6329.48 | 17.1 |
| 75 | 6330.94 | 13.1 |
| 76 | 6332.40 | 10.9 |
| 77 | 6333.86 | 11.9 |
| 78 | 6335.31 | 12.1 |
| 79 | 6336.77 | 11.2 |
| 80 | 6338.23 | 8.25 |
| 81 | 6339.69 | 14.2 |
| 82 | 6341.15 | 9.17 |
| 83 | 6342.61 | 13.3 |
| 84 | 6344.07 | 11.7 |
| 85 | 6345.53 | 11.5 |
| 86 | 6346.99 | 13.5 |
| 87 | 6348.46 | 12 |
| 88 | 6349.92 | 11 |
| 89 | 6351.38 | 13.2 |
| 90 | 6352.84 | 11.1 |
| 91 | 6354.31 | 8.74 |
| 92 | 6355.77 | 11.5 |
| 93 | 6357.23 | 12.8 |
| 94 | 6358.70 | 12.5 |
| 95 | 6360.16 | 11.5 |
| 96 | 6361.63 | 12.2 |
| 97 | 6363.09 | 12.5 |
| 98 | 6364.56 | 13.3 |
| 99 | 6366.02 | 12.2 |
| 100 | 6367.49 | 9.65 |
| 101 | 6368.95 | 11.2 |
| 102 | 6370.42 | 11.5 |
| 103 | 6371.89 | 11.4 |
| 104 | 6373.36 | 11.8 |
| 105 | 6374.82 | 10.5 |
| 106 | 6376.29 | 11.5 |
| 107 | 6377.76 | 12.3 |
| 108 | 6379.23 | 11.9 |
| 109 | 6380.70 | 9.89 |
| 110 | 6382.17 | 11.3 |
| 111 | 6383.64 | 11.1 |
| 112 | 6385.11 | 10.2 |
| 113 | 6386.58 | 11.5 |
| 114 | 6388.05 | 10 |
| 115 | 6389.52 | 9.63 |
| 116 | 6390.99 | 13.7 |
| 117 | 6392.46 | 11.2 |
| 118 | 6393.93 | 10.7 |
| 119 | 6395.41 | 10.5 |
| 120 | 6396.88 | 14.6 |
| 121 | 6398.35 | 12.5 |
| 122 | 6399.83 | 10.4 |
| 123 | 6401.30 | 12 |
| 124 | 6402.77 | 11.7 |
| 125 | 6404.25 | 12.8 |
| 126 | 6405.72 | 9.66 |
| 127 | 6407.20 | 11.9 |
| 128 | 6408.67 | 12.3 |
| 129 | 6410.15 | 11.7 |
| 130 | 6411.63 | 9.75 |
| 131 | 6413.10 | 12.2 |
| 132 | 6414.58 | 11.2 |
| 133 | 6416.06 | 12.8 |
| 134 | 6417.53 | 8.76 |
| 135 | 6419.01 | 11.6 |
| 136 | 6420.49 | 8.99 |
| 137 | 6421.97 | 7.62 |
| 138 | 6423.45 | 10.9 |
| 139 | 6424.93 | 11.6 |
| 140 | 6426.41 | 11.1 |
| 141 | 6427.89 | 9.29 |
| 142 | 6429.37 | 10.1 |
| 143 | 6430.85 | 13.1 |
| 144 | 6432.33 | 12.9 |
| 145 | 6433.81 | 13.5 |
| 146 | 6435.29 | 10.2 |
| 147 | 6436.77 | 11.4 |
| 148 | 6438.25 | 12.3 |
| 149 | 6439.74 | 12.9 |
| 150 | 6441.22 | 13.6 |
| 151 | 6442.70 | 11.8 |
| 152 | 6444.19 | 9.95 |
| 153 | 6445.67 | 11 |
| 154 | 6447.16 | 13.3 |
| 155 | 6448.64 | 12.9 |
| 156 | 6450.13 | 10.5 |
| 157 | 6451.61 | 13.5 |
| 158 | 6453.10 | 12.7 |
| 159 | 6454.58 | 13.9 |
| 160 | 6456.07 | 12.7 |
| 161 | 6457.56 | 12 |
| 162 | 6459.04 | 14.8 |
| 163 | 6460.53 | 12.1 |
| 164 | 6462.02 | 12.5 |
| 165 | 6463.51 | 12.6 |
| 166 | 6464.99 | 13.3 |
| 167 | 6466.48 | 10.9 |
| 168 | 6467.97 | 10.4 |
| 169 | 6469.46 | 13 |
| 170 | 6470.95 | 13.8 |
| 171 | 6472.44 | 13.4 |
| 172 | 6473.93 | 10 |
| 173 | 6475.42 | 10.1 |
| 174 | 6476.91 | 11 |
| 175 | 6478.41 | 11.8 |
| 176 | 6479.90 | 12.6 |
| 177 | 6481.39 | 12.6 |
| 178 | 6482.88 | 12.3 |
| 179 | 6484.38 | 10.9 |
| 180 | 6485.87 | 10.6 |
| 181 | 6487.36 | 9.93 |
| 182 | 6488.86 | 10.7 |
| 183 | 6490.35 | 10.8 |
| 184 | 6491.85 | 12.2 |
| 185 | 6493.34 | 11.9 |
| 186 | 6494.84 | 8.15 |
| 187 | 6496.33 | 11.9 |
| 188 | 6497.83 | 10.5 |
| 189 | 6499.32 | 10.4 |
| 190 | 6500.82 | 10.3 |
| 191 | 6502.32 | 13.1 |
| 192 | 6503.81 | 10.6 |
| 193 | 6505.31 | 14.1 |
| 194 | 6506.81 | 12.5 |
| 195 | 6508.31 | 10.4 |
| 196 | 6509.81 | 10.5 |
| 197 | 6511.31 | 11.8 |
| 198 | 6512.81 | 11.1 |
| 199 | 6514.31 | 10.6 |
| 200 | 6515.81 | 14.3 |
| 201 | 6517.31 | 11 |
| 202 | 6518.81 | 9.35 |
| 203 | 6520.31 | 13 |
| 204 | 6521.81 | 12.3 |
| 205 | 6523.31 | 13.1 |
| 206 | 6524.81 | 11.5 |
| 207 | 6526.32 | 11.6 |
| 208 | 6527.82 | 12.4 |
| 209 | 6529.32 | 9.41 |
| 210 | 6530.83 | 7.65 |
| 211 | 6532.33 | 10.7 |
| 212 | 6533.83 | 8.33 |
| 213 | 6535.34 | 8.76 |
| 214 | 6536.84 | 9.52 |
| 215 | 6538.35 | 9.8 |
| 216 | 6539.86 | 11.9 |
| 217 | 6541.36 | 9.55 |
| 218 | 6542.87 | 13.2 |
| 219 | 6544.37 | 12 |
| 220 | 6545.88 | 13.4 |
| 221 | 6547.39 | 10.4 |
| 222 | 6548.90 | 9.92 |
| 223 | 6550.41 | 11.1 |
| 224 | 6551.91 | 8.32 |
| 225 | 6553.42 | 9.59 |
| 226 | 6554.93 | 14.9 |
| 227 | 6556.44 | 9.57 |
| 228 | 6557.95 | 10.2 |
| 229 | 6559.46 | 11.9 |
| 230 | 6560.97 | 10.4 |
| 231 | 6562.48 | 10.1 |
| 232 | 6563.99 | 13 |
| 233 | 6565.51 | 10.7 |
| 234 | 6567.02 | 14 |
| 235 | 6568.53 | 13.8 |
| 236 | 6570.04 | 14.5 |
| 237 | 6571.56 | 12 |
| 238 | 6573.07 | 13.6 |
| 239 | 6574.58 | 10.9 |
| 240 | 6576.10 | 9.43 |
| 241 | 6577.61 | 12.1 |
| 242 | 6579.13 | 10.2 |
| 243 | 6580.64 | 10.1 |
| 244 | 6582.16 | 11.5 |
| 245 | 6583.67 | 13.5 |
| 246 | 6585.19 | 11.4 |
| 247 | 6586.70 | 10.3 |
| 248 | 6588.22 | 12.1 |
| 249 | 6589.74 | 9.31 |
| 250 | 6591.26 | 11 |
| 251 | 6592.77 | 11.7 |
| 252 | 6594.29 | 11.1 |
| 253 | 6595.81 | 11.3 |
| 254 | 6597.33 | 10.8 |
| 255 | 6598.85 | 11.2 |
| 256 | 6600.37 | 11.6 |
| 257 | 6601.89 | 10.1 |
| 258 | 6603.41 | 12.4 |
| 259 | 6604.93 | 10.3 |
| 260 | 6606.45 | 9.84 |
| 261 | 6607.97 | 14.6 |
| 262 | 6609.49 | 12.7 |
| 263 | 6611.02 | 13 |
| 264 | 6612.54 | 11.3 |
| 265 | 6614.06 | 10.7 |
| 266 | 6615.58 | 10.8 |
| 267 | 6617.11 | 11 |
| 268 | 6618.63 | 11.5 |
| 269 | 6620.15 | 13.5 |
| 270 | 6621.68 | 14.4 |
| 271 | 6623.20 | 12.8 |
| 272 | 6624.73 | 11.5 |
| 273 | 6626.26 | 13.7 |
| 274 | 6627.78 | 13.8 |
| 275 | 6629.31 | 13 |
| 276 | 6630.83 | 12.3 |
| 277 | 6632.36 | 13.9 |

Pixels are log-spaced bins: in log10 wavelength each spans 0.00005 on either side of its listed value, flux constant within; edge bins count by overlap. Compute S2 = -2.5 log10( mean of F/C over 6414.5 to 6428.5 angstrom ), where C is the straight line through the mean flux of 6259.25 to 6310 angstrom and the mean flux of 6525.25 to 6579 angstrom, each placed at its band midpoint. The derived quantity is 0.10 mag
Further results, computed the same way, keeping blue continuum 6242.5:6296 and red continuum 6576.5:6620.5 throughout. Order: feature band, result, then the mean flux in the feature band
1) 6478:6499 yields 0.06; 11.2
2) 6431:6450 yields -0.01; 12.1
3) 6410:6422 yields 0.14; 10.6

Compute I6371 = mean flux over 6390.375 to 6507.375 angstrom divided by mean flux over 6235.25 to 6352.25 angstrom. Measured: 0.95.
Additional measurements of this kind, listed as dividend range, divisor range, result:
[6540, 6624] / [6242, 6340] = 0.93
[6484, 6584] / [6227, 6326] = 0.93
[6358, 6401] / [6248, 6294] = 0.91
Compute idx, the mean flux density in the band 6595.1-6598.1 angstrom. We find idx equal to 11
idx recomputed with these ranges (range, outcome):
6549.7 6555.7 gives 11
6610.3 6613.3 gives 12.2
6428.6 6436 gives 12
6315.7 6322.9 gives 12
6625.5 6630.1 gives 13.5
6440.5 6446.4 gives 11.6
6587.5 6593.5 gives 11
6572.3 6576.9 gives 11.3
